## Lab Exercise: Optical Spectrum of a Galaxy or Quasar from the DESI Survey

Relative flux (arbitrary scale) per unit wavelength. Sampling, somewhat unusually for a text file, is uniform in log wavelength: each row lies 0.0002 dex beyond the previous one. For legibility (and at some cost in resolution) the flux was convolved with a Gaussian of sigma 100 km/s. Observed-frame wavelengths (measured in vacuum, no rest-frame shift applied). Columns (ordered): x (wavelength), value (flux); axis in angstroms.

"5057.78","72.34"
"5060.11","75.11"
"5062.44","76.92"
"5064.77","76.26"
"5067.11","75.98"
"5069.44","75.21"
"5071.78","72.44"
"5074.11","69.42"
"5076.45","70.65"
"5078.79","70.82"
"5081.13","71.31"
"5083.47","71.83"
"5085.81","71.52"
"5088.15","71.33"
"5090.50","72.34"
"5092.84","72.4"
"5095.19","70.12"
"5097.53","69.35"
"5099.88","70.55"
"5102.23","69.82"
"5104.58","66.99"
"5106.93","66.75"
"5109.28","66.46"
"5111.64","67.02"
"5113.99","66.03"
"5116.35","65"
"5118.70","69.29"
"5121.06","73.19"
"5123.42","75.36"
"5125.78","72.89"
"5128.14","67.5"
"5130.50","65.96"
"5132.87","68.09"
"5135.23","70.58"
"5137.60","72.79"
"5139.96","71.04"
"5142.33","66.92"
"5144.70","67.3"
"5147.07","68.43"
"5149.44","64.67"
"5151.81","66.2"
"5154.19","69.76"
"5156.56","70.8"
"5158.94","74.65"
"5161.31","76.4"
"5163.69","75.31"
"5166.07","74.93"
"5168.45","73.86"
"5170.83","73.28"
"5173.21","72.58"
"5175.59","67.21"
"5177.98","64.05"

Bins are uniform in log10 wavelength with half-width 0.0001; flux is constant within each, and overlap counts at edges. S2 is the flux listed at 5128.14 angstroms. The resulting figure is 67.5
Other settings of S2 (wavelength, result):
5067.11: 75.98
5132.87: 68.09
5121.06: 73.19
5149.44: 64.67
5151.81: 66.2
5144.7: 67.3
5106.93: 66.75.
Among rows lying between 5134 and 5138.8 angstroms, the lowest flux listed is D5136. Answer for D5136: 70.58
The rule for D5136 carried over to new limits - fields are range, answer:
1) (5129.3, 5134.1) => 65.96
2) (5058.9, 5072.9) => 72.44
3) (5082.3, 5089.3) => 71.33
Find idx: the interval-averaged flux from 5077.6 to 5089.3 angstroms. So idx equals 71.4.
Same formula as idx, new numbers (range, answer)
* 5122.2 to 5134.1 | 70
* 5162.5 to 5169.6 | 74.7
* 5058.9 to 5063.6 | 76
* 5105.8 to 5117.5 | 66.2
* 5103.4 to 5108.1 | 66.9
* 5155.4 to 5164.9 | 74.3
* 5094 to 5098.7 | 69.8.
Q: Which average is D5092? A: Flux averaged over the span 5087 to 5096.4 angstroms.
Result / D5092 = 71.5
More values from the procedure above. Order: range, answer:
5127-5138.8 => 69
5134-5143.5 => 70.4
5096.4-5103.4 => 69.9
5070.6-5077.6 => 70.8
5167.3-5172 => 73.6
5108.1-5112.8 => 66.7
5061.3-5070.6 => 76.1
